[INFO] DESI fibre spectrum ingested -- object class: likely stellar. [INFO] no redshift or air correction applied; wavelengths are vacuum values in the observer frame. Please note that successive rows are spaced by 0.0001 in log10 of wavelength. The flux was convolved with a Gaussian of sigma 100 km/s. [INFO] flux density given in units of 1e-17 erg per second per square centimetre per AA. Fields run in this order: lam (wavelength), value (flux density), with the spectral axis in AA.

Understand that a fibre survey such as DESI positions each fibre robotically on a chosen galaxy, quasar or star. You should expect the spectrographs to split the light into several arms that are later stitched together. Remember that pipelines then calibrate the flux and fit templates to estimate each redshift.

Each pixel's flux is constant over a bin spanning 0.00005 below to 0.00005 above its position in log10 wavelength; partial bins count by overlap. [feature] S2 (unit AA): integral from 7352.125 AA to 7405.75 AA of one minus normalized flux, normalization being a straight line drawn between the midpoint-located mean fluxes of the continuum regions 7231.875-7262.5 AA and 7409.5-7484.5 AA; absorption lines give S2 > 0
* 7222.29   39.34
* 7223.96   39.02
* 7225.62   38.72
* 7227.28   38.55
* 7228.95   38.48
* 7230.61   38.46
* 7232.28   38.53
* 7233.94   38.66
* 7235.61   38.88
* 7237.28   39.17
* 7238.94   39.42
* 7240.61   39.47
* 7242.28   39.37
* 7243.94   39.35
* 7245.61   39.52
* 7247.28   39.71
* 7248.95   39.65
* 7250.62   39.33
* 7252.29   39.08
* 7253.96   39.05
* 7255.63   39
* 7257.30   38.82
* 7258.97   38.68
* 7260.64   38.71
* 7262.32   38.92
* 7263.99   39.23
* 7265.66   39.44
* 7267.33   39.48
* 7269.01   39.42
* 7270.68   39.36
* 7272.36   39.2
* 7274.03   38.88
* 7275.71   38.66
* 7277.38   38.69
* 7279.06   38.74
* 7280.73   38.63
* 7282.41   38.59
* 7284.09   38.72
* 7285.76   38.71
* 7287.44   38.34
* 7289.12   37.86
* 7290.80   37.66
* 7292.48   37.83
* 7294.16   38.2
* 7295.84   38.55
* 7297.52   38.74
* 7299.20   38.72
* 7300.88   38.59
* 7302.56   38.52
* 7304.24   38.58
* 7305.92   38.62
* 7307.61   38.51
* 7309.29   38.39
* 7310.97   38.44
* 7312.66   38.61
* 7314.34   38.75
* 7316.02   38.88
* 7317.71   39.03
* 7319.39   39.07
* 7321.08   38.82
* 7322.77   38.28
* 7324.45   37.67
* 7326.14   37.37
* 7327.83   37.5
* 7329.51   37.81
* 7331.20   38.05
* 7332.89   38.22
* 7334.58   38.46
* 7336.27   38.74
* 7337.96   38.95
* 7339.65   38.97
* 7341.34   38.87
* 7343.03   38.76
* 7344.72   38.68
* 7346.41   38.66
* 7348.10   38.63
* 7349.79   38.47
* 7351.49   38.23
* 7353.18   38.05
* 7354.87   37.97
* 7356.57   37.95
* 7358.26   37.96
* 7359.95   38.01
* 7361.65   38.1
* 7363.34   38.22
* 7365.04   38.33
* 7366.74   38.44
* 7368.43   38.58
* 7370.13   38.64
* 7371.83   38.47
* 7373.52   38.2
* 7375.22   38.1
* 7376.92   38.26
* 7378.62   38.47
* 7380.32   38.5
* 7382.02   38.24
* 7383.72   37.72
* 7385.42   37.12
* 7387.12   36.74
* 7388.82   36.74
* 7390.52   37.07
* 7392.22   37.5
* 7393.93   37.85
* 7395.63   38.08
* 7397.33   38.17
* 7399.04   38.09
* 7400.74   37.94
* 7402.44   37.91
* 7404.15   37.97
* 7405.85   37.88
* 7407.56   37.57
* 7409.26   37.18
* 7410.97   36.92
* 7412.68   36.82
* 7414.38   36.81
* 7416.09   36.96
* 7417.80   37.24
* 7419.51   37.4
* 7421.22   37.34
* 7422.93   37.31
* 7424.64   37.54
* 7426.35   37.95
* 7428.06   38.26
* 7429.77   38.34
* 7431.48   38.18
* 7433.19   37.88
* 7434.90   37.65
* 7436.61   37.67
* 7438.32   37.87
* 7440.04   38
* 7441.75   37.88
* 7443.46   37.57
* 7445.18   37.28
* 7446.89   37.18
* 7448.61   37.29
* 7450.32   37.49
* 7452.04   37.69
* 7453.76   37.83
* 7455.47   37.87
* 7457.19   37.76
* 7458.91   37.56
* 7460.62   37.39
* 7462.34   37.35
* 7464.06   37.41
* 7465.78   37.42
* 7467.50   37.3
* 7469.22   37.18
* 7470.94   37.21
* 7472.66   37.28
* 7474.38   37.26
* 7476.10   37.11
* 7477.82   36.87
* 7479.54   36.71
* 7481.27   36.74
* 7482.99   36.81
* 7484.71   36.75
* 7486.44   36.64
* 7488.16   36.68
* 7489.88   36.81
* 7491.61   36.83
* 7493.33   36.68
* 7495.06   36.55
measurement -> 0.0 AA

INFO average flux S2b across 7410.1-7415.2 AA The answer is 36.9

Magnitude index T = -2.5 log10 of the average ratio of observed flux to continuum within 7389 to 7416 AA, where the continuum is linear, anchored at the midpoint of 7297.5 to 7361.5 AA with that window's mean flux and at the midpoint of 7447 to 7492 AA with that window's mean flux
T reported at 0.01 mag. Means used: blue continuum 38.4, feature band 37.5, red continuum 37.2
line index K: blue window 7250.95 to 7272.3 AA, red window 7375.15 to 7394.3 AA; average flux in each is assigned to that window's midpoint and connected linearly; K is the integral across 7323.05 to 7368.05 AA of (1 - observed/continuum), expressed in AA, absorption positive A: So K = -0.2 AA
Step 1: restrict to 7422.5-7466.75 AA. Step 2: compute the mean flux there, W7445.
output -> 37.7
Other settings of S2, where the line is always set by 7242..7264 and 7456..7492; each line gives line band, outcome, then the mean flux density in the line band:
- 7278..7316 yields 0.27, 38.5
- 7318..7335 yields 0.15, 38.1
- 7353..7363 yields 0.05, 38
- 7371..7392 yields 0.10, 37.8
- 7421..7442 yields -0.19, 37.9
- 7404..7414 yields 0.10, 37.3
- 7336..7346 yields -0.12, 38.8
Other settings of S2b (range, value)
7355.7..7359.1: 37.9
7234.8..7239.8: 39.2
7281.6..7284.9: 38.6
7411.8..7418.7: 36.9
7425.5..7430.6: 38.2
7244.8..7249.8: 39.6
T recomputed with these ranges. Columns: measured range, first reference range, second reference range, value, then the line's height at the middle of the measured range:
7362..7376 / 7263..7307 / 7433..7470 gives -0.007 mag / 38.1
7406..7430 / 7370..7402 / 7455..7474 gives 0.009 mag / 37.7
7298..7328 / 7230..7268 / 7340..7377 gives 0.005 mag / 38.7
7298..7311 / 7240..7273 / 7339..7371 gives 0.007 mag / 38.8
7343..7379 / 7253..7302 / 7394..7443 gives -0.006 mag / 38.1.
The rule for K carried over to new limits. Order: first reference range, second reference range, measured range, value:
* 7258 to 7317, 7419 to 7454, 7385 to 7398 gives 0.20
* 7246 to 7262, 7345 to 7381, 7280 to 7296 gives 0.23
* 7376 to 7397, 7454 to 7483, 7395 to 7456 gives -0.22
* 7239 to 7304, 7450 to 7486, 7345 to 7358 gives -0.02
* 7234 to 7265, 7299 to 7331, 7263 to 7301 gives 0.09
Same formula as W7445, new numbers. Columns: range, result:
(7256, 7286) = 38.9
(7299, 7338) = 38.4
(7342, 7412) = 38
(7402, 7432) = 37.5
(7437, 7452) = 37.6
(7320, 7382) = 38.3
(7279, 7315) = 38.5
